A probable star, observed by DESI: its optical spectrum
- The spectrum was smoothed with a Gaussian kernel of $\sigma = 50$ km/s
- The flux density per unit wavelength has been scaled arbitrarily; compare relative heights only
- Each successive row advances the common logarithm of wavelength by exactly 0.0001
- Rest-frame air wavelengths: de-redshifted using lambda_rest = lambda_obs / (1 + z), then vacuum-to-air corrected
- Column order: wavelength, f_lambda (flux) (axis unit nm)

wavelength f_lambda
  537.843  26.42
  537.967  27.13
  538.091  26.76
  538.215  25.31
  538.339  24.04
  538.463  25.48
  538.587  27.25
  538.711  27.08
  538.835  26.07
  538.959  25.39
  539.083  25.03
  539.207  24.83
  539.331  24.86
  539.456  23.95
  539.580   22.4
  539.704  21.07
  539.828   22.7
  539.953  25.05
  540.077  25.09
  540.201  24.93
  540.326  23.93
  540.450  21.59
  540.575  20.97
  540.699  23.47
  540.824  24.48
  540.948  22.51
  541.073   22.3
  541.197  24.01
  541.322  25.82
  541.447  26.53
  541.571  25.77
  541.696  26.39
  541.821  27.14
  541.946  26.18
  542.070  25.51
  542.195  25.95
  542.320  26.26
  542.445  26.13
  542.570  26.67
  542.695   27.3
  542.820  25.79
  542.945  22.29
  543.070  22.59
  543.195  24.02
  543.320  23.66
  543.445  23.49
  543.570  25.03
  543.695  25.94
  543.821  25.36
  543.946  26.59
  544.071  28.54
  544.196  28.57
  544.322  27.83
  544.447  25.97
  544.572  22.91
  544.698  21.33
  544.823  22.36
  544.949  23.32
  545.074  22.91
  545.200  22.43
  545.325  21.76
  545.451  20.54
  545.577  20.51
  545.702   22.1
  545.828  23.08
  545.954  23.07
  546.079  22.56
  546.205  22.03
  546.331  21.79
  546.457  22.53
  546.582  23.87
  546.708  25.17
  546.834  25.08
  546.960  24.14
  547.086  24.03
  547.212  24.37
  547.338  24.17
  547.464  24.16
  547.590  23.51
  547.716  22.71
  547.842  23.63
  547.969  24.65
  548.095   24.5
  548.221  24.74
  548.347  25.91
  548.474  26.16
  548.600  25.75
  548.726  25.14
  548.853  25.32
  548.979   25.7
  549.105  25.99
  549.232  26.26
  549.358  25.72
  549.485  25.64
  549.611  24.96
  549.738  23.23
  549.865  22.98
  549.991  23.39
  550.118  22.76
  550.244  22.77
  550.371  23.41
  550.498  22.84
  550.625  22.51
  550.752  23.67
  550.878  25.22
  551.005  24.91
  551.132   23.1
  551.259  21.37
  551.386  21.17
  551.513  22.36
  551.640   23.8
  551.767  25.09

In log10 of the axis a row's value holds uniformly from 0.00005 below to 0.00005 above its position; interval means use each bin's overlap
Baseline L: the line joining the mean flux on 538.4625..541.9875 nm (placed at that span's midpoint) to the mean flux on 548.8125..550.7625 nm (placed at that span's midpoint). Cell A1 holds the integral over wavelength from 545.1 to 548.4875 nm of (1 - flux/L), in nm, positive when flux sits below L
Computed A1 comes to 0.124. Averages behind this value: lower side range 24.5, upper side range 24.2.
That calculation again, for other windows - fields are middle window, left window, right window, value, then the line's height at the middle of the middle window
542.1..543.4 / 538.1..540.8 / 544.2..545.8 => -0.08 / 23.6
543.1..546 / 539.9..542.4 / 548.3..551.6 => 0.06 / 24.5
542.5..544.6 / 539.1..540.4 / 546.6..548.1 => -0.13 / 24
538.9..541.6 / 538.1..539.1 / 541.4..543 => 0.21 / 25.9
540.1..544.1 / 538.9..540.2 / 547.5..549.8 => -0.09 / 24.3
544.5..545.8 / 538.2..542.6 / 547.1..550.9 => 0.13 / 24.6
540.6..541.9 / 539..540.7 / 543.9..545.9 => -0.06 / 23.6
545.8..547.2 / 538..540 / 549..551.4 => 0.04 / 24.2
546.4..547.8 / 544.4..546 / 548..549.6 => 0.01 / 24.1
